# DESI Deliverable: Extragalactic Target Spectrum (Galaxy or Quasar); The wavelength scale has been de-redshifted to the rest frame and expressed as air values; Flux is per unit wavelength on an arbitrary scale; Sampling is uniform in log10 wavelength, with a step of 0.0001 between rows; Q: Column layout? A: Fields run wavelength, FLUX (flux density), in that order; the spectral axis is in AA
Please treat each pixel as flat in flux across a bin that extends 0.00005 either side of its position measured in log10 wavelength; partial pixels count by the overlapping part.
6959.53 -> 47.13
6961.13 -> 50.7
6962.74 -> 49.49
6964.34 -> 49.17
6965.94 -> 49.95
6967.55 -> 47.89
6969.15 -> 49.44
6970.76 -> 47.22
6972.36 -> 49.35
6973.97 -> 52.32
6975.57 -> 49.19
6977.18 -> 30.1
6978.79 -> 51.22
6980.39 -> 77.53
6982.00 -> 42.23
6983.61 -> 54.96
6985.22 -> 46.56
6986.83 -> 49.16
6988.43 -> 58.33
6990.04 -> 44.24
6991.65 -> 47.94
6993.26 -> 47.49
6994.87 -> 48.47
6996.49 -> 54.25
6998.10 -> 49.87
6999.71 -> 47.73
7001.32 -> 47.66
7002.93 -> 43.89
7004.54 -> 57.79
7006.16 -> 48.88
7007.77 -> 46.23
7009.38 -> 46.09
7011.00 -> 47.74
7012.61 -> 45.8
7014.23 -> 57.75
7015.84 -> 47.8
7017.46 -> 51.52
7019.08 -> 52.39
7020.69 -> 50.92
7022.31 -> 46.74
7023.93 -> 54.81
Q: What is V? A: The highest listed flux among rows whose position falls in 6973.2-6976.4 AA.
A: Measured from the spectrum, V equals 52.32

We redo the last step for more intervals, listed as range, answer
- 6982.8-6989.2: 58.33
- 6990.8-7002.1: 54.25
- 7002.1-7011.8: 57.79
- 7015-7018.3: 51.52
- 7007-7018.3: 57.75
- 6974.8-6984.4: 77.53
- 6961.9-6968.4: 49.95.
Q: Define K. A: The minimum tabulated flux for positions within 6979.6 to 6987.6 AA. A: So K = 42.23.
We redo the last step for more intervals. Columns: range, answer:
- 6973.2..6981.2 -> 30.1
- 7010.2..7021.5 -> 45.8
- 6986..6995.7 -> 44.24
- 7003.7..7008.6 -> 46.23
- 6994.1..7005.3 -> 43.89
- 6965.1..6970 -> 47.89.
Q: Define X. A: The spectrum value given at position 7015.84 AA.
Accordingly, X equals 47.8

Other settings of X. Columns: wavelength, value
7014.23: 57.75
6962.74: 49.49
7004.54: 57.79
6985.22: 46.56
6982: 42.23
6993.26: 47.49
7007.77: 46.23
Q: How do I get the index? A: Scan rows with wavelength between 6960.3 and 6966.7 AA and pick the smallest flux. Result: 49.17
